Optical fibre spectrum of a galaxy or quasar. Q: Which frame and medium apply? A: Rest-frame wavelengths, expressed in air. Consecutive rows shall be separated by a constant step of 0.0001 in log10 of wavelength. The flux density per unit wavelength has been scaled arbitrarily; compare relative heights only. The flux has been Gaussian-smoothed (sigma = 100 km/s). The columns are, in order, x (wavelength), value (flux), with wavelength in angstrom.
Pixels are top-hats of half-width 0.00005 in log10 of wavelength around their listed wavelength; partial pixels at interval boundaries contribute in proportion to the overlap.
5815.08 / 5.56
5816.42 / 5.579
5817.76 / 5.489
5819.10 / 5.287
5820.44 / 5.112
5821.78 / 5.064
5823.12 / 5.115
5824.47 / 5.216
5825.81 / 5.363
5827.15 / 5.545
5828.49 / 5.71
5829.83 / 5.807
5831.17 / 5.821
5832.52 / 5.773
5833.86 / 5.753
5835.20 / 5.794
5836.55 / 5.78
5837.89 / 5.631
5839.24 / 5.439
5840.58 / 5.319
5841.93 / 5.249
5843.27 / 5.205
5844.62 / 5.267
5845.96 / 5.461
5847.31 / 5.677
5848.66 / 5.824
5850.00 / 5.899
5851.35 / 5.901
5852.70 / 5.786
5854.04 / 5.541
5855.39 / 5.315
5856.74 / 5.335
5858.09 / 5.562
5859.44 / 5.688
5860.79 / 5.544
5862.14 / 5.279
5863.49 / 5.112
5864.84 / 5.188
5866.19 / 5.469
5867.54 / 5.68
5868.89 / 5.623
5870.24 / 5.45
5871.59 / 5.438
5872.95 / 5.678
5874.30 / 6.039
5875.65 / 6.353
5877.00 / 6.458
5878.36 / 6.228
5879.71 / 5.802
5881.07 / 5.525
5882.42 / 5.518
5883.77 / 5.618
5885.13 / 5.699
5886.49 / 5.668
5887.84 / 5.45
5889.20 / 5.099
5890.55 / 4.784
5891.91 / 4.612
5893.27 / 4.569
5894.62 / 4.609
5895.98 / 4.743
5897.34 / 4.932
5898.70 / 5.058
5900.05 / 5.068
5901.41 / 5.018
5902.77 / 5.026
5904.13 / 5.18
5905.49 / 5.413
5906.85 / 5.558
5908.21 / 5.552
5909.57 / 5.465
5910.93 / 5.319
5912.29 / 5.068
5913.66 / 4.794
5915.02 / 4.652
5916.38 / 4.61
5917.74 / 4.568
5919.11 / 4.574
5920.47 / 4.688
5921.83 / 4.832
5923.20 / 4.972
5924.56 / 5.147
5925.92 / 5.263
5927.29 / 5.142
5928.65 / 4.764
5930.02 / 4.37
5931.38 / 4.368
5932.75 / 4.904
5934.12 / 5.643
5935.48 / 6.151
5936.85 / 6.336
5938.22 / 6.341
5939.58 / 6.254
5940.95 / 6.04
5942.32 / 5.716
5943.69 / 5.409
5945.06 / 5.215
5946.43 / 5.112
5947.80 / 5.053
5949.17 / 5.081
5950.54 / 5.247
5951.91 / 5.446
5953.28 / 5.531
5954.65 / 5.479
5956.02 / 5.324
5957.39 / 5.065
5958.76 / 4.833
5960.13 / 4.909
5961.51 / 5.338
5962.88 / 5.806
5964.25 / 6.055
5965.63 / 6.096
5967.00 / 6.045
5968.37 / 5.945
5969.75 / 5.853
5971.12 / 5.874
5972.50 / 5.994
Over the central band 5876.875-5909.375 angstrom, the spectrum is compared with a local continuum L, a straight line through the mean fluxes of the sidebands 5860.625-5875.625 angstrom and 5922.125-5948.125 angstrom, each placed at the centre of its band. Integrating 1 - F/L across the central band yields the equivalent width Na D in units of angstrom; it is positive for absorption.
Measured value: 1.2 angstrom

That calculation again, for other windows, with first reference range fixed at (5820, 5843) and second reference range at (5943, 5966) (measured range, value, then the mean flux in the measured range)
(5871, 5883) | -1.0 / 5.9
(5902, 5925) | 1.6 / 5.02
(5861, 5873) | 0.1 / 5.43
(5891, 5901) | 1.1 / 4.8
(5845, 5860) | -0.4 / 5.63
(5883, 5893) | 0.3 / 5.25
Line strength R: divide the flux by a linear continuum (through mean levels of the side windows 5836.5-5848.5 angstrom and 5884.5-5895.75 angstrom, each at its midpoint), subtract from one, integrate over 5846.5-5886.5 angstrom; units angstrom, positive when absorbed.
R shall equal -3.2 angstrom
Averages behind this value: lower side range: 5.45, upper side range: 5.05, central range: 5.66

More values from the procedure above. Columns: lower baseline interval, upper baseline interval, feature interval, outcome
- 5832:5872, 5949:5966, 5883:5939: 3.5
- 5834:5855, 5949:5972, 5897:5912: 0.9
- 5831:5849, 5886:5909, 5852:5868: -0.2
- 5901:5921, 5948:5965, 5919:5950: -0.6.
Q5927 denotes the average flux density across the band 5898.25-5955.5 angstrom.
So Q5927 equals 5.23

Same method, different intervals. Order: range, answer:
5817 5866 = 5.5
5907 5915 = 5.21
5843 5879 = 5.63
